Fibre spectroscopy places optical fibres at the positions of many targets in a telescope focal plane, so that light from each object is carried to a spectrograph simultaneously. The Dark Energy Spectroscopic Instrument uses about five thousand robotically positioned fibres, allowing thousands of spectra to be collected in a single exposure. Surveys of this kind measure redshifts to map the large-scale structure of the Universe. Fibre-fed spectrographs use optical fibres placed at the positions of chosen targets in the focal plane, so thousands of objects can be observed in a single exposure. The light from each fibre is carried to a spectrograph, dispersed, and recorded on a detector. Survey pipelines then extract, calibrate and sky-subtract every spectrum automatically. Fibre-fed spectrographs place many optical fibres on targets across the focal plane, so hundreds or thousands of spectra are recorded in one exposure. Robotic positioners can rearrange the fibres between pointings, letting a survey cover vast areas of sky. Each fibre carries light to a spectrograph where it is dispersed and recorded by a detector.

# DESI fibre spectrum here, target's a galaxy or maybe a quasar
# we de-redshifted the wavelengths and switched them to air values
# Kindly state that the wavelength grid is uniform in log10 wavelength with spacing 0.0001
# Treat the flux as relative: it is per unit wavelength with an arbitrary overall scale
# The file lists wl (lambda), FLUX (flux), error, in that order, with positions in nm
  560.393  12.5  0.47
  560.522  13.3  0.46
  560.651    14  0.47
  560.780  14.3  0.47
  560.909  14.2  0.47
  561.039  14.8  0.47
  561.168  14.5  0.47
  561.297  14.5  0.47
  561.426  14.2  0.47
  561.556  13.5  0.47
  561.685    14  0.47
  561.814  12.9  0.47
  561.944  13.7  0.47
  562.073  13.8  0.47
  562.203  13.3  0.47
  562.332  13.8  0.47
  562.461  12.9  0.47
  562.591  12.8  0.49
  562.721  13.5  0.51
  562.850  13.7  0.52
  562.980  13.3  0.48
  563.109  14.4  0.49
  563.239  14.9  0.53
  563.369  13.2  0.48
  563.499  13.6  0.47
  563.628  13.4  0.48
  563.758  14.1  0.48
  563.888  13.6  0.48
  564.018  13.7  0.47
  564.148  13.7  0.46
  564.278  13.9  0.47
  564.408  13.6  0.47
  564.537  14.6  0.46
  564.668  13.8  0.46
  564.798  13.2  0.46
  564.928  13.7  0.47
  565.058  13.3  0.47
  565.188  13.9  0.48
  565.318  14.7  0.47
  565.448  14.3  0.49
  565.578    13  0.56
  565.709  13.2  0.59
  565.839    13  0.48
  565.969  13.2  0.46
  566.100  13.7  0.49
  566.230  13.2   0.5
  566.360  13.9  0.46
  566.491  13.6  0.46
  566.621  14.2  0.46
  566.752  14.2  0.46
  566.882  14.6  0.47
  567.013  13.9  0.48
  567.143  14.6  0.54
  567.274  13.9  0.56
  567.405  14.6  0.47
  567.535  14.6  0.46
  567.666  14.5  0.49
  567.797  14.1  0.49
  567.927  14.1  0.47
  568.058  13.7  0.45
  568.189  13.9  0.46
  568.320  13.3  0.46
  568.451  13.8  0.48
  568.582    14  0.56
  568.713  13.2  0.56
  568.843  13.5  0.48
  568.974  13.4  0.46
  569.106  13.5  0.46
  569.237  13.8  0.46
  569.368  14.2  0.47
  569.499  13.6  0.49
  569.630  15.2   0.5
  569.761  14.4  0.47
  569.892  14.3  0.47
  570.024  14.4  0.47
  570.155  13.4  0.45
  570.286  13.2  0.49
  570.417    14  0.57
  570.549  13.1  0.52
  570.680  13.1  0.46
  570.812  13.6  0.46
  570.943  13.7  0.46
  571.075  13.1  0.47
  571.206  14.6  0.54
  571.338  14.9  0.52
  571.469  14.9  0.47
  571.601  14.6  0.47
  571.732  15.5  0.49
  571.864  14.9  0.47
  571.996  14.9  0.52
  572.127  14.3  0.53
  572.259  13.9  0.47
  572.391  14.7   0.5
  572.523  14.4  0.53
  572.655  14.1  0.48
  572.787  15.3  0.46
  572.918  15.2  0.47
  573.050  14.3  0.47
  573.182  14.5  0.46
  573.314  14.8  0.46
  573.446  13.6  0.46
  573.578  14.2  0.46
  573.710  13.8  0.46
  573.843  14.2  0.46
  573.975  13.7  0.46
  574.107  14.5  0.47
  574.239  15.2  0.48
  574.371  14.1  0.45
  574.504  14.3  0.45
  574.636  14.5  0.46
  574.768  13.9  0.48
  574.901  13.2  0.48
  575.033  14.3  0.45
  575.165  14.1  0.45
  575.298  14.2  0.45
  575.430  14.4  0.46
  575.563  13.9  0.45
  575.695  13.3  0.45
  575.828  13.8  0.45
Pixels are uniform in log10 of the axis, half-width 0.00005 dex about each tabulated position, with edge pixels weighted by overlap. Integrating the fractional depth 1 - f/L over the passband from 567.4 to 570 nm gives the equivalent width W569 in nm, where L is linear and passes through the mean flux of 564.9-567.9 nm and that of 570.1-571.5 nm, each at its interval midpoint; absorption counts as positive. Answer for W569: -0.027 nm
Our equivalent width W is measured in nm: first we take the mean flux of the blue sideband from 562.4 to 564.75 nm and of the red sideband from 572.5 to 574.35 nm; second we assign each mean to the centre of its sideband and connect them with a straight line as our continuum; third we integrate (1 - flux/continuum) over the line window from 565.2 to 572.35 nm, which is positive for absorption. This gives 0.05 nm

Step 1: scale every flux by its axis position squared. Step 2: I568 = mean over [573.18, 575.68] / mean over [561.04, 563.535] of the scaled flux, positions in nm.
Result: 1.08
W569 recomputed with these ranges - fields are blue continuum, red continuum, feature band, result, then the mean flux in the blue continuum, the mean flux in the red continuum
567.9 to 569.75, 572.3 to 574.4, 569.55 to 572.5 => -0.02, 13.8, 14.4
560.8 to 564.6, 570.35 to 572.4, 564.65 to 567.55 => 0.03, 13.8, 14.2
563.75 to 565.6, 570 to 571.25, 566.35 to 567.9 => -0.06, 13.8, 13.6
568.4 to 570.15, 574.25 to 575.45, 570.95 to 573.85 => -0.09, 13.9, 14.2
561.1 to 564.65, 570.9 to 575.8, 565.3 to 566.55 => 0.03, 13.7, 14.3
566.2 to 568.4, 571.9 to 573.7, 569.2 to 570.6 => 0.03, 14.1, 14.5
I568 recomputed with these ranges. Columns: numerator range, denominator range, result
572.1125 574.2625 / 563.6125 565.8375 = 1.08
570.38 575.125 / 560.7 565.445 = 1.07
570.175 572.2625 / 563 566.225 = 1.05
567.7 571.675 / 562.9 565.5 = 1.02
